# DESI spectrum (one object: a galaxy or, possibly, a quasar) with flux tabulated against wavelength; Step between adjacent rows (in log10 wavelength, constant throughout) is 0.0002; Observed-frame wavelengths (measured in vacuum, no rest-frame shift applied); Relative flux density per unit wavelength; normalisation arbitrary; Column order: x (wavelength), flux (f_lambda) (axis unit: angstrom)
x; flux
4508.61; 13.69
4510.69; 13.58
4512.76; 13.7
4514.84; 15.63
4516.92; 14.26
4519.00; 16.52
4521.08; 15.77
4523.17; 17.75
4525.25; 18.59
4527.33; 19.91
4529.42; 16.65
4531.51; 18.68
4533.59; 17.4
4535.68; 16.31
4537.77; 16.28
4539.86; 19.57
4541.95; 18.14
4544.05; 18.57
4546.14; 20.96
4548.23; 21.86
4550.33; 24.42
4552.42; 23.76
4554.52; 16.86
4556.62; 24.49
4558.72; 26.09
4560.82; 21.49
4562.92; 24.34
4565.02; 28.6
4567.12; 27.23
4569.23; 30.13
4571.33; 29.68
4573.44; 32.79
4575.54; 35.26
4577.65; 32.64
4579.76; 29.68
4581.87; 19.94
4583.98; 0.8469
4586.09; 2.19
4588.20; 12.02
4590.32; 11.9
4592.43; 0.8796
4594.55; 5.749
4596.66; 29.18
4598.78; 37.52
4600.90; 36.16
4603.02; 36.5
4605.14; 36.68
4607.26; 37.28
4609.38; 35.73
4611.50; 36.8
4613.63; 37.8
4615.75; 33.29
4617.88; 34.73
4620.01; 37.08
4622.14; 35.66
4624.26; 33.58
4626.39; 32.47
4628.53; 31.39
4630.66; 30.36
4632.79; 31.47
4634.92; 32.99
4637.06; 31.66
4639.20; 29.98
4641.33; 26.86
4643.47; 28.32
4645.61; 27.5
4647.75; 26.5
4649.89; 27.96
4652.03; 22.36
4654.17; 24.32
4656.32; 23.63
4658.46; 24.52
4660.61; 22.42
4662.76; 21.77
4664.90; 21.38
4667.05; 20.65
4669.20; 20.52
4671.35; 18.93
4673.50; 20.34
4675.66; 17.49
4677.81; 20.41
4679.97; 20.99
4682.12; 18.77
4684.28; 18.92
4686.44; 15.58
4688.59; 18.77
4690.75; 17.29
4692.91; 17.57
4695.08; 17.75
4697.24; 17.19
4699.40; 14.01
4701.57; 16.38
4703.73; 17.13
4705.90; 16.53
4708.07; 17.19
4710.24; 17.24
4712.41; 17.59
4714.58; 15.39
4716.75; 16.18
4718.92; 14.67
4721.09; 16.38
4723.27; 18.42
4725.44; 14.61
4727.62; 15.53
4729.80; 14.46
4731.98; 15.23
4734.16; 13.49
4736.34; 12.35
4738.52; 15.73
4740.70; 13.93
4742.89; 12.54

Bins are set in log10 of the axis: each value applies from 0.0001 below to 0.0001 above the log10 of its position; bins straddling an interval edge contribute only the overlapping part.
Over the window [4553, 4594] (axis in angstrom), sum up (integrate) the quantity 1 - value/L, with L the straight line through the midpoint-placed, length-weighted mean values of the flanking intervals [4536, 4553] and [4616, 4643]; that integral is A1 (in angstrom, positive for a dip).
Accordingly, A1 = 4.4 angstrom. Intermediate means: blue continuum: 20.2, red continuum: 32.3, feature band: 21.2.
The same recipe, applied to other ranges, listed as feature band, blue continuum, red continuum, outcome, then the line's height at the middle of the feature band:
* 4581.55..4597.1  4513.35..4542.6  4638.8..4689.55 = 8.3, 19.5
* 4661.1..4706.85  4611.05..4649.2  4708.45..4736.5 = 7.9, 22.5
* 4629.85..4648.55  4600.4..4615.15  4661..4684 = -0.6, 28.6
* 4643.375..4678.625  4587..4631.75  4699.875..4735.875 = 0.7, 23.1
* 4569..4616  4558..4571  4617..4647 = 4.6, 28.6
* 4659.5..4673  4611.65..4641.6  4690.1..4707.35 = 1.8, 24.1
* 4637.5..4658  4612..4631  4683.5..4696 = 1.0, 27.8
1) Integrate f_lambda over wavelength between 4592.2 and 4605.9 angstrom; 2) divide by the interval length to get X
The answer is 27.4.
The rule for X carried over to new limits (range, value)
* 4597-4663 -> 31.2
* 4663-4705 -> 18.5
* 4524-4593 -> 20.7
